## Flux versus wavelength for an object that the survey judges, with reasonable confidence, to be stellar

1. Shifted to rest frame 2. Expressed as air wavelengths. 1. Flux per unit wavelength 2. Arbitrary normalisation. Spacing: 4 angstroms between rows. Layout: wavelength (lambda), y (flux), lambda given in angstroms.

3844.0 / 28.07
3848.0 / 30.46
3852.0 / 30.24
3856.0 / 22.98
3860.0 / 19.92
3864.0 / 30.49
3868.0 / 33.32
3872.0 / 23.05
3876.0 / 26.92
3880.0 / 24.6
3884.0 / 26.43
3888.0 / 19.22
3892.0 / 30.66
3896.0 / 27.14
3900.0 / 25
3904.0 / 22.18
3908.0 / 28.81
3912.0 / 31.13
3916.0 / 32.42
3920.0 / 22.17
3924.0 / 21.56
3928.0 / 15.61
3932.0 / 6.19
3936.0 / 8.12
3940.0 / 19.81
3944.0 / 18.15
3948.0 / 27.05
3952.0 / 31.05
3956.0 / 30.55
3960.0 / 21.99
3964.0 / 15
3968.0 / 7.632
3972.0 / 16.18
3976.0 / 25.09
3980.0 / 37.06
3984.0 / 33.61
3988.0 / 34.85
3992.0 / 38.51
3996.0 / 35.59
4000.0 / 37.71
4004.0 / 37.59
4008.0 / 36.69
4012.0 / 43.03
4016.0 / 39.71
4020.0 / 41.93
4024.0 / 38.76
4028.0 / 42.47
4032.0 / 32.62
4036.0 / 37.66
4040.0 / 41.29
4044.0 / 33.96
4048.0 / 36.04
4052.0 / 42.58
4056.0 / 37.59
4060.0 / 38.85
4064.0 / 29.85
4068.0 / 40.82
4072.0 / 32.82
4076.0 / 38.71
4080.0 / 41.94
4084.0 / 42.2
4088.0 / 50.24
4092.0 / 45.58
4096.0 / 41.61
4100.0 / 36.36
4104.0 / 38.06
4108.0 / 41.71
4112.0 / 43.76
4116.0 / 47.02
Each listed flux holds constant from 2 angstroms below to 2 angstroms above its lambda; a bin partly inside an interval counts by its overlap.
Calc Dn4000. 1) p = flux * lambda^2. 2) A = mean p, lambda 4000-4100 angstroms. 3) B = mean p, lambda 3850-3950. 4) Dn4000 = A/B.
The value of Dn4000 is 1.79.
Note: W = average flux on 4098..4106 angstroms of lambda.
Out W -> 37.2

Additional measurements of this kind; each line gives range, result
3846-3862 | 25.9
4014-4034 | 39.1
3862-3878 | 28.4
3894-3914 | 26.9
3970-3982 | 26.1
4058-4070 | 36.5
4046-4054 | 39.3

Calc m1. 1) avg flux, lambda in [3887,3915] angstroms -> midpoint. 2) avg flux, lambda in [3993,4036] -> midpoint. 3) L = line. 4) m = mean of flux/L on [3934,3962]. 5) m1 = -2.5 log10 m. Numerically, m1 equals 0.382 mag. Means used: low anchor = 26.8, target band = 22.4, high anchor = 38.6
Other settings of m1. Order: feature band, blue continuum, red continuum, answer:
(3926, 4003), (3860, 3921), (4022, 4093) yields 0.32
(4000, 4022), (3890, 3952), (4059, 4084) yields -0.25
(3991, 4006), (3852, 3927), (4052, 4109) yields -0.10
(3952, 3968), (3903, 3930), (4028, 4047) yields 0.32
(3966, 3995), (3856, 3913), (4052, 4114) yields 0.19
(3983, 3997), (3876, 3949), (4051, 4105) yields -0.17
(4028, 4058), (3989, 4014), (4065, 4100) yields 0.05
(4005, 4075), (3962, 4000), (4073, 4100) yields -0.07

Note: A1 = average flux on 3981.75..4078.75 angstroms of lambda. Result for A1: 37.7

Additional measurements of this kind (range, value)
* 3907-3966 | 21.9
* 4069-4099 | 41.7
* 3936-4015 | 28.4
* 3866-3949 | 23.3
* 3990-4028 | 39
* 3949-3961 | 28.3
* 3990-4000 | 37.2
